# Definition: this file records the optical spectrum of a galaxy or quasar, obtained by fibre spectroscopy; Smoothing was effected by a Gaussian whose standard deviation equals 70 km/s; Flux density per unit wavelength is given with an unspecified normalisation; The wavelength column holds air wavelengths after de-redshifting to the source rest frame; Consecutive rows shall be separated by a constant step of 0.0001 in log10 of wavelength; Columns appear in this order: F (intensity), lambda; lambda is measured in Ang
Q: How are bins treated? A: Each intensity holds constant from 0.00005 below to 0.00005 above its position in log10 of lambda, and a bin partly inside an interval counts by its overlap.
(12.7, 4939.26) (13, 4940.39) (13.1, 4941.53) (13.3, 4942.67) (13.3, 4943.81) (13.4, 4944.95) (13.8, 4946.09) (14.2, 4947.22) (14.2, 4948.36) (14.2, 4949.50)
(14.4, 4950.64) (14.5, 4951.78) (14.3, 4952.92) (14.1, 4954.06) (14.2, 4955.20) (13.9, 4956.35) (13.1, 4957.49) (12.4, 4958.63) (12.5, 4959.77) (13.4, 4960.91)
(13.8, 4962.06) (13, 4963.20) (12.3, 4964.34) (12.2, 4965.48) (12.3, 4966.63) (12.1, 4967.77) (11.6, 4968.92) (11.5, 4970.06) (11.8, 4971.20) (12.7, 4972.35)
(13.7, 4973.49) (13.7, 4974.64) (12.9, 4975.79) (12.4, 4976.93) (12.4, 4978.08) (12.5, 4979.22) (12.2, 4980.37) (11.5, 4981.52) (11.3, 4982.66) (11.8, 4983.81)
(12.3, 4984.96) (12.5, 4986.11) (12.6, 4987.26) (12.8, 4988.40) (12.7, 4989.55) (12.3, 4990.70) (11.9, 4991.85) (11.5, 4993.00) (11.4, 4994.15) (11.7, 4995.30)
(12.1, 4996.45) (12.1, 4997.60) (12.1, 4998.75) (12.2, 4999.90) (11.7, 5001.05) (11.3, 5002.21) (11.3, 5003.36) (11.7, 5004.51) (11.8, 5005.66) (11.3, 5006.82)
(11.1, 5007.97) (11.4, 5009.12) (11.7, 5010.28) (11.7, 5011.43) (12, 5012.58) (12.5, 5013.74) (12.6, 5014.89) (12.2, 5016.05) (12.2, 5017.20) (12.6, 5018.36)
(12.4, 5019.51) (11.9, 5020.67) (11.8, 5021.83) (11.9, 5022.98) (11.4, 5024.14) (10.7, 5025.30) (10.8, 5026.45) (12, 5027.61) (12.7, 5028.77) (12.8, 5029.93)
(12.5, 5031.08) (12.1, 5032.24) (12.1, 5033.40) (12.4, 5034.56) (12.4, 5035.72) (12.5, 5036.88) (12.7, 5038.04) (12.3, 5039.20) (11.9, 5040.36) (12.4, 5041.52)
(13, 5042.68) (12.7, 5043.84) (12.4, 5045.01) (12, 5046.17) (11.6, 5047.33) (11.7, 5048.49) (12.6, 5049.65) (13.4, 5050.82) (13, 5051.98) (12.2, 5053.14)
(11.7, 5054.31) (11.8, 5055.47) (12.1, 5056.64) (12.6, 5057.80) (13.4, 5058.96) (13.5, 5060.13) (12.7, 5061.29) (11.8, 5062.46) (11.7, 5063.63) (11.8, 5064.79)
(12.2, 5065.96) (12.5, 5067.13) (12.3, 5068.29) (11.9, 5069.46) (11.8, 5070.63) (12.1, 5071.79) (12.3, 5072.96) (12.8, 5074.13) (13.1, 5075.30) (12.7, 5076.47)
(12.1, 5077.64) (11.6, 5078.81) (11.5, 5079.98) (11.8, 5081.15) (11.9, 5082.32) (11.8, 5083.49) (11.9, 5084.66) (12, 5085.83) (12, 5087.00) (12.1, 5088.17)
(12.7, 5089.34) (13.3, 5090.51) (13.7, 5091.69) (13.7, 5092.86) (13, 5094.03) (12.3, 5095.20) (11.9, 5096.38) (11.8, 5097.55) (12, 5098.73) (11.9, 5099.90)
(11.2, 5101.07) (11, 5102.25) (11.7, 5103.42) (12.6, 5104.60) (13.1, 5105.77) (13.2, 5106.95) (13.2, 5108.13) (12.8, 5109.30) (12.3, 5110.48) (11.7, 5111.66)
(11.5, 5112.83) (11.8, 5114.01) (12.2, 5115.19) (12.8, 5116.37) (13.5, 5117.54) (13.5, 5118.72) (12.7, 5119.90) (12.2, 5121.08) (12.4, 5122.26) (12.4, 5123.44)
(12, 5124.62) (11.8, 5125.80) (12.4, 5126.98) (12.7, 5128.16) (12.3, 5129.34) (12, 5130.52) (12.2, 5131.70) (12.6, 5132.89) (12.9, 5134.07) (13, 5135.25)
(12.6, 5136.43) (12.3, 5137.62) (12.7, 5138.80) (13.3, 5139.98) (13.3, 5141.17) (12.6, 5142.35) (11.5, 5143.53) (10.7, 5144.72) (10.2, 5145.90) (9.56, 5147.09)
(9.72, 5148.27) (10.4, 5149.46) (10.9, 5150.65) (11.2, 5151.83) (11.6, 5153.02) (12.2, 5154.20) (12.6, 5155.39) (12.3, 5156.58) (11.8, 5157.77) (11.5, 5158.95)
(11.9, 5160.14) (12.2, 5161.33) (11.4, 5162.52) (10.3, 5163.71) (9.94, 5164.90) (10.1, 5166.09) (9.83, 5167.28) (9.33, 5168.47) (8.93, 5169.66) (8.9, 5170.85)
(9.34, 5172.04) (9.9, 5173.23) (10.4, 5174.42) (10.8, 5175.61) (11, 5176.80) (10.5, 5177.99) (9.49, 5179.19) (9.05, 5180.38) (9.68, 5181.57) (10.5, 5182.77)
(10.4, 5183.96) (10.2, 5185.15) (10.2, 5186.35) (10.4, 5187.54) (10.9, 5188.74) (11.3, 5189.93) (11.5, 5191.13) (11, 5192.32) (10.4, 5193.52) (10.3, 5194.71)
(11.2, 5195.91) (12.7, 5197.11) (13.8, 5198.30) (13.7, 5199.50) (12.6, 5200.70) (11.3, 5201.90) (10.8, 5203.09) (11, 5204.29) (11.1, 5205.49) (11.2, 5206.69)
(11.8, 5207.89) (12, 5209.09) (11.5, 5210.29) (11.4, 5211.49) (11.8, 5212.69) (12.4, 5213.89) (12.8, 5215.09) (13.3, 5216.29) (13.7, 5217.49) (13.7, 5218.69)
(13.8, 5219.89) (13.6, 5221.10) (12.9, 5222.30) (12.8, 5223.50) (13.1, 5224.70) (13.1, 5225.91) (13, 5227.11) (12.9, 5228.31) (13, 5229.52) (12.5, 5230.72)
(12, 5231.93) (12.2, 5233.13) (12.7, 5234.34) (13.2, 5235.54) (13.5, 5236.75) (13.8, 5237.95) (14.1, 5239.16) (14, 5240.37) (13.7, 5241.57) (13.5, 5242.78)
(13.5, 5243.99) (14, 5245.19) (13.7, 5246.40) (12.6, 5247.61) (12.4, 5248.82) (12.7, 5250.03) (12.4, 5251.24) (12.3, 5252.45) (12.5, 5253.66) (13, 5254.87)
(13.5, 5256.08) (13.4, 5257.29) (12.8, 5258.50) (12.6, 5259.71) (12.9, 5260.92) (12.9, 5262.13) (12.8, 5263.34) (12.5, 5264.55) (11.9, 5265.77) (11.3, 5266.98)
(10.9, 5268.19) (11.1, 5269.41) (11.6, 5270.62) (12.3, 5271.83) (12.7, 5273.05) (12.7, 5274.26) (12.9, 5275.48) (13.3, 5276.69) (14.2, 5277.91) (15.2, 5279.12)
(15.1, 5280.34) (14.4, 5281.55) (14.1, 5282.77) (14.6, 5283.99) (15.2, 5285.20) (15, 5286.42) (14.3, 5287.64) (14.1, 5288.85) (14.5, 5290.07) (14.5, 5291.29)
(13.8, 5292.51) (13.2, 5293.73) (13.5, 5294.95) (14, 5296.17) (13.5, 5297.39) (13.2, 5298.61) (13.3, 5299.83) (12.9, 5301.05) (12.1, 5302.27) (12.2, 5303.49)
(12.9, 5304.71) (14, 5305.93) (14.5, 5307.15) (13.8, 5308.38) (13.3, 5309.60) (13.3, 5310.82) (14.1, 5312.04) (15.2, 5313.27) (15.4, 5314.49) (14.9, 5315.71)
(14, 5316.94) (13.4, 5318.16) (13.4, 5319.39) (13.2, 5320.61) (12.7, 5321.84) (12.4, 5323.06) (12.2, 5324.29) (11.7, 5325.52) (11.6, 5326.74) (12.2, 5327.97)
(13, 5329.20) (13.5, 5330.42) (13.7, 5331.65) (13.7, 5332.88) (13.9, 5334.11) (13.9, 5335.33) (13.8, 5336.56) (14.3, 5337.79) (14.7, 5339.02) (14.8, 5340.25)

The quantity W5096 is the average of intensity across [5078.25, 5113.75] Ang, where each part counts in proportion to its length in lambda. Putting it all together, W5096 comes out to 12.2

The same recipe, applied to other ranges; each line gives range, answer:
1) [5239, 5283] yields 13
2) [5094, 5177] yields 11.7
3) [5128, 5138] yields 12.5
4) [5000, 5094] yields 12.2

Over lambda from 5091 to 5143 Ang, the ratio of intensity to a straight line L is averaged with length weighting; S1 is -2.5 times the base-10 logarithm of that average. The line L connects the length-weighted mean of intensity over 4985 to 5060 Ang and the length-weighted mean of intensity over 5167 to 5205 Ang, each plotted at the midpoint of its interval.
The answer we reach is -0.11 mag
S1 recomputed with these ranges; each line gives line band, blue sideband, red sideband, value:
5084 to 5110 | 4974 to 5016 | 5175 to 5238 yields -0.04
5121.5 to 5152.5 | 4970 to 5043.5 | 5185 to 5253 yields 0.03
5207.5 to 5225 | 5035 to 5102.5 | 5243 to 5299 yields 0.02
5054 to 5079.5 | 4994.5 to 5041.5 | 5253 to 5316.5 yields -0.01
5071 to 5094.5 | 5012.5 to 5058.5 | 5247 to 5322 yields 0.00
